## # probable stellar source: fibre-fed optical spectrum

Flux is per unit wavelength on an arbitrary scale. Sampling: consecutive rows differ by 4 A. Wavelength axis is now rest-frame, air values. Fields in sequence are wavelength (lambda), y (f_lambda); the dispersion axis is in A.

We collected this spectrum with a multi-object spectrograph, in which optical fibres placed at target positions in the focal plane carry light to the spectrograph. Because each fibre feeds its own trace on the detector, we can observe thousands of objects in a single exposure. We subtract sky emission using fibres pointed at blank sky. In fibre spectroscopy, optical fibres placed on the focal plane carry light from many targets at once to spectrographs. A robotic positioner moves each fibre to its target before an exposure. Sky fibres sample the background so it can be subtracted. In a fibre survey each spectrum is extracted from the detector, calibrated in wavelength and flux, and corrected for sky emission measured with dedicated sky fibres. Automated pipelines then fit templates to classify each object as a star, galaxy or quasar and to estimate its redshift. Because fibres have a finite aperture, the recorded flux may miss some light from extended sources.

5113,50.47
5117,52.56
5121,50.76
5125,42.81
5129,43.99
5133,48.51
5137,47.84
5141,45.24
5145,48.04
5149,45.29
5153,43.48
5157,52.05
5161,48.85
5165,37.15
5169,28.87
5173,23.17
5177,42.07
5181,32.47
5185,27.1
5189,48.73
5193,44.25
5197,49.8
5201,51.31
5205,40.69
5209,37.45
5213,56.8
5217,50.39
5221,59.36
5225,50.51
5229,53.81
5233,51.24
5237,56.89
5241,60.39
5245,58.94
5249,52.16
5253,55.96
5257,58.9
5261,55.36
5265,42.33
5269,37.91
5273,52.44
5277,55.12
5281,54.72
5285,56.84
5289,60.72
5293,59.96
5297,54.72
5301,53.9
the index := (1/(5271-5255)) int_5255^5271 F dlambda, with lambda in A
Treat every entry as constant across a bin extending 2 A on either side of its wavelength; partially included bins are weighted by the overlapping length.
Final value 48.6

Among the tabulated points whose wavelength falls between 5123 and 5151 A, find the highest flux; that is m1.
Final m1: 48.51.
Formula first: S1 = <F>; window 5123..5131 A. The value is 43.4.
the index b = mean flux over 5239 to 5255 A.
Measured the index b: 56.9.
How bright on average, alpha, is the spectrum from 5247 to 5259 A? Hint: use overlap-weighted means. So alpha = 55.7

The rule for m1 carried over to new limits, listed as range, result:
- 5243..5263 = 58.94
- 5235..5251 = 60.39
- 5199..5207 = 51.31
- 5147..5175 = 52.05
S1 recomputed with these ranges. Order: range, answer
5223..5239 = 53.1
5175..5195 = 38.9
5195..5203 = 50.6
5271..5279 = 53.8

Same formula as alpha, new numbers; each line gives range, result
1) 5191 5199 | 47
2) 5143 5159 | 47.2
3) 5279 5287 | 55.8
